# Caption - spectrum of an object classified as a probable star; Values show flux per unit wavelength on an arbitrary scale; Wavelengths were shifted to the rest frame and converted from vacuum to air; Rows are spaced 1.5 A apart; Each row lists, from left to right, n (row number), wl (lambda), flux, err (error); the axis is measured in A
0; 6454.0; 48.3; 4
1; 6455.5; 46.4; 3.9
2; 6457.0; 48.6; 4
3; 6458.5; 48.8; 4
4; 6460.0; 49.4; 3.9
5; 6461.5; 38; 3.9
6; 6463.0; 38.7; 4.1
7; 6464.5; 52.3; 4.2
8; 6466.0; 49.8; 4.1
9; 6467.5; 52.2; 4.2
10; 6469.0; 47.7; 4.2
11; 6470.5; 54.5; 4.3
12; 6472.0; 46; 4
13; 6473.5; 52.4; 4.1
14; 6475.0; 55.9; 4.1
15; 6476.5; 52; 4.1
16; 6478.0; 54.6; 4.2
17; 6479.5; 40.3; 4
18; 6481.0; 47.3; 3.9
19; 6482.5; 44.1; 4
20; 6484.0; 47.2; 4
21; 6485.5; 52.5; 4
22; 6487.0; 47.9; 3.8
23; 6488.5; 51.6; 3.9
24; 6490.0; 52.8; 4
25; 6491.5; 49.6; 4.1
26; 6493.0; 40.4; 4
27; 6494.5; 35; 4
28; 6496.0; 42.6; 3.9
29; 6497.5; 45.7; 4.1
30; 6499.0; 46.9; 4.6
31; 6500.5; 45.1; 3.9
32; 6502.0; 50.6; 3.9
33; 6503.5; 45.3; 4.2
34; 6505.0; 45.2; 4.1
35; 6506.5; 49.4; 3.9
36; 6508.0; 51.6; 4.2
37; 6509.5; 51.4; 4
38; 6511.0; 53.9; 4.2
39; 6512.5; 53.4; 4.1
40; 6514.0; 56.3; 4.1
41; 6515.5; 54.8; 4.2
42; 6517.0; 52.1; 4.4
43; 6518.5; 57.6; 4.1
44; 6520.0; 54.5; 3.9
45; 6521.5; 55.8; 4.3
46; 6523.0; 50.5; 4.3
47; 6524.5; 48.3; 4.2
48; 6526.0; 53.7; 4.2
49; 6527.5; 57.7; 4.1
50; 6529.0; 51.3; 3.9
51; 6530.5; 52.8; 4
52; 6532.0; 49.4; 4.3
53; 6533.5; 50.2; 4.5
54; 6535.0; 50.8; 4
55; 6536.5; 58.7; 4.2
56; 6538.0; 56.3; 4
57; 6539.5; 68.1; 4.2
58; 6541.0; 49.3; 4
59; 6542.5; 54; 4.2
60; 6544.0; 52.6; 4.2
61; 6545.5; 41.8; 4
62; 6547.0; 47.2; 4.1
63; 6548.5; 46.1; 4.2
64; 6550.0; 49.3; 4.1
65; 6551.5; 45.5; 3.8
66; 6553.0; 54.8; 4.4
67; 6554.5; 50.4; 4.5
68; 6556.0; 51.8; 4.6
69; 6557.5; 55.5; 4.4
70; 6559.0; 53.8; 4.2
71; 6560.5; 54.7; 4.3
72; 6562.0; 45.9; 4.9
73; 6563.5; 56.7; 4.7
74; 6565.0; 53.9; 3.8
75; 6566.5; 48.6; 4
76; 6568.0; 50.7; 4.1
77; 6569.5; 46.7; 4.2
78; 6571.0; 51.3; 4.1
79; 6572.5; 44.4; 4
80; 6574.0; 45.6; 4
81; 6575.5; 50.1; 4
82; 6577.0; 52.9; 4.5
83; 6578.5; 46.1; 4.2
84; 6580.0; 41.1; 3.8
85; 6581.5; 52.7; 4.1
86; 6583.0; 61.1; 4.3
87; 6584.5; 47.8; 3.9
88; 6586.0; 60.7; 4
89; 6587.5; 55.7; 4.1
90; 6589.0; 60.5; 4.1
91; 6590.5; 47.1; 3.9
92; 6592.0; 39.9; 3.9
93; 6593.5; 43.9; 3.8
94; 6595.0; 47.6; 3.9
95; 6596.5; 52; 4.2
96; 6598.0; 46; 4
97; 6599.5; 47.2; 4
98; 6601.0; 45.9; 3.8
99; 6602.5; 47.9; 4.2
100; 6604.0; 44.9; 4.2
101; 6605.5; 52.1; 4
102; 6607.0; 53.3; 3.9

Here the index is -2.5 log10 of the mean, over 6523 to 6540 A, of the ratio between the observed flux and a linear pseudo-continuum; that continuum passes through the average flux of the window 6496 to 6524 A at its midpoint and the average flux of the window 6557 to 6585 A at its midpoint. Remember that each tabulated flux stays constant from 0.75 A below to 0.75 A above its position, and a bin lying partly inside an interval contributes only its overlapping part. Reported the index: -0.07 mag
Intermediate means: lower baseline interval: 50.9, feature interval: 53.9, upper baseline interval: 50.5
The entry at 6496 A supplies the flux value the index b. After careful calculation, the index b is 42.6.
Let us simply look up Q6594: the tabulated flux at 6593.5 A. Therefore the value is 43.9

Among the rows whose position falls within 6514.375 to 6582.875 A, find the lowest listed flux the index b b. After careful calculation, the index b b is 41.1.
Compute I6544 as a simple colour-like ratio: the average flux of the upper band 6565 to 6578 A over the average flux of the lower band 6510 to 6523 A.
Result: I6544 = 0.9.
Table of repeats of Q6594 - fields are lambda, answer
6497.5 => 45.7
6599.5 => 47.2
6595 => 47.6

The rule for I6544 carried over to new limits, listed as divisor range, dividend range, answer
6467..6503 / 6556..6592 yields 1.07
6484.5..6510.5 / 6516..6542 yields 1.14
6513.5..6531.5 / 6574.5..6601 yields 0.93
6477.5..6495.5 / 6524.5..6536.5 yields 1.12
